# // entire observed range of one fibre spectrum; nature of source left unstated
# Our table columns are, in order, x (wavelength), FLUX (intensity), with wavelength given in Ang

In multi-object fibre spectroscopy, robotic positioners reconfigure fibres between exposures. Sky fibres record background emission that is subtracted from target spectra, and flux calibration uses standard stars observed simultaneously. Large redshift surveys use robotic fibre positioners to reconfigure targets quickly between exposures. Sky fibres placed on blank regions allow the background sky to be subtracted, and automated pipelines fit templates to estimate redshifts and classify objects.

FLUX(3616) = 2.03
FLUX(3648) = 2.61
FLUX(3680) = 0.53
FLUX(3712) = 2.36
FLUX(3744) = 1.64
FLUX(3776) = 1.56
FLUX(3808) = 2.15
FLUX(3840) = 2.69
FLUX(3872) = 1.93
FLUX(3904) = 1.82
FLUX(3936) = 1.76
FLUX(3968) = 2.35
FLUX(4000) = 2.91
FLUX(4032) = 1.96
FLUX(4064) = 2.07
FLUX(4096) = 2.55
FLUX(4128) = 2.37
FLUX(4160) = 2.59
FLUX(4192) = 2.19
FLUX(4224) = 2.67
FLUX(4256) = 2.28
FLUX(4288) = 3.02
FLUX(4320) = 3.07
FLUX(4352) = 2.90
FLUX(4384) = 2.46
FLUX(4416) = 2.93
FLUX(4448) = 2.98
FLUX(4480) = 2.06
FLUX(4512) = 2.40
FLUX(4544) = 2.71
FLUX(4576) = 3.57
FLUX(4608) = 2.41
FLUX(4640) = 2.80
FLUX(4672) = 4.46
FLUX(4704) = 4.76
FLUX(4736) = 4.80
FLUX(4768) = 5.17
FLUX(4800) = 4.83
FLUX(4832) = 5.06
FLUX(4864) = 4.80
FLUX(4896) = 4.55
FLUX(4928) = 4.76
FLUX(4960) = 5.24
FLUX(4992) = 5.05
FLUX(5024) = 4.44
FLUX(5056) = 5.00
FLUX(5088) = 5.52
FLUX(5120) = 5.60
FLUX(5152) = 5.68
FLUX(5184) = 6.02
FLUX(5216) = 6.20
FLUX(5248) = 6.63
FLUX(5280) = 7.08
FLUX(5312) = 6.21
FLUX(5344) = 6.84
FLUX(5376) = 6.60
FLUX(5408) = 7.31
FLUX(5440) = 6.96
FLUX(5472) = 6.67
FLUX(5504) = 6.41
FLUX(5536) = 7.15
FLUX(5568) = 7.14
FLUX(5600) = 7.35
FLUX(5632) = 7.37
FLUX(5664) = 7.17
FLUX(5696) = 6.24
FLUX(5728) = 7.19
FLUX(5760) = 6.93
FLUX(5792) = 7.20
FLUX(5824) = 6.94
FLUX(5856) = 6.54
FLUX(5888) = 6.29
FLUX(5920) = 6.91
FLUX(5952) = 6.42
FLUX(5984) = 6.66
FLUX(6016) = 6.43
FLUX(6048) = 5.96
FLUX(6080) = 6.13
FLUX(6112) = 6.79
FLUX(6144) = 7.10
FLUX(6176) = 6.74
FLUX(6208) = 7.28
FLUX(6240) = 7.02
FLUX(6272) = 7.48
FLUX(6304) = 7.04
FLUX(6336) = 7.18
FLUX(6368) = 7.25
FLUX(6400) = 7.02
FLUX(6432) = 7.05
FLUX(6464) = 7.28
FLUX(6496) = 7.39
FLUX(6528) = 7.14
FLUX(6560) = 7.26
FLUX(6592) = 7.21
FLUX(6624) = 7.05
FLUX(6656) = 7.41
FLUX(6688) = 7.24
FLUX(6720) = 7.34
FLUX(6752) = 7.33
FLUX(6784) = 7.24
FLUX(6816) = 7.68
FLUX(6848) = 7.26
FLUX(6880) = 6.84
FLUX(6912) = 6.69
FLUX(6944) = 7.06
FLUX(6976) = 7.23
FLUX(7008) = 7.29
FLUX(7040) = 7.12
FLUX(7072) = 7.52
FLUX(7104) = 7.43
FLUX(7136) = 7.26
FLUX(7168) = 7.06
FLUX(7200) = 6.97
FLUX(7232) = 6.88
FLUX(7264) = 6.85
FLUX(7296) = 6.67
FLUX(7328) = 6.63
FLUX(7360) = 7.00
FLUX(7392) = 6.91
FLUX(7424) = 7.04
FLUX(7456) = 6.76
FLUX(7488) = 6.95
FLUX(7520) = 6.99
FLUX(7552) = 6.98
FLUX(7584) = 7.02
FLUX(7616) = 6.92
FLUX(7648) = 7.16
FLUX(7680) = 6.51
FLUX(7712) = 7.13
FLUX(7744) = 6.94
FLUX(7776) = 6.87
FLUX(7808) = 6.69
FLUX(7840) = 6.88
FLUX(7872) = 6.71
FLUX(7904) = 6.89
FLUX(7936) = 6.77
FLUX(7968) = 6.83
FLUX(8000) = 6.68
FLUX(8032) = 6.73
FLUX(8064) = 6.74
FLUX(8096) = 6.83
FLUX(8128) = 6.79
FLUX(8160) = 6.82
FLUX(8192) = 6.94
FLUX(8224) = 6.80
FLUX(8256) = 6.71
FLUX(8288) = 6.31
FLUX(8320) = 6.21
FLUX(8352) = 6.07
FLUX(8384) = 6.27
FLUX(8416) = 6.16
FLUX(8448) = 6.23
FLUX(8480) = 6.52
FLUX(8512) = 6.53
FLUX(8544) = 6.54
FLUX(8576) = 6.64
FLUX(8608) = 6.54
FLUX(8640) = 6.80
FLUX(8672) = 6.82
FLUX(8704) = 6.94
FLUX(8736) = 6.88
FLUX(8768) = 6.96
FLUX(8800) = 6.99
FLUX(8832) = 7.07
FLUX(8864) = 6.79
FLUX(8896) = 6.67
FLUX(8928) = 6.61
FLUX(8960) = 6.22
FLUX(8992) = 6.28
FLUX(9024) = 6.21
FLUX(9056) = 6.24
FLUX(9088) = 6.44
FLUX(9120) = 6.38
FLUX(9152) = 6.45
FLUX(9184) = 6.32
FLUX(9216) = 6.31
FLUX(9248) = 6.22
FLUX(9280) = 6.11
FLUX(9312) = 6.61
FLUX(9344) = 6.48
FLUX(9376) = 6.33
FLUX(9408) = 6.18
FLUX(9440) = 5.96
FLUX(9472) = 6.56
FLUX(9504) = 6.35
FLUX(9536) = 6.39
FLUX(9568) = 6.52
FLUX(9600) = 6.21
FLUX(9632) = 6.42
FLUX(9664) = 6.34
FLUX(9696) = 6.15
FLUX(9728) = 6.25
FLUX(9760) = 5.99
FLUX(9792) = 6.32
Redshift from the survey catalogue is 0.170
